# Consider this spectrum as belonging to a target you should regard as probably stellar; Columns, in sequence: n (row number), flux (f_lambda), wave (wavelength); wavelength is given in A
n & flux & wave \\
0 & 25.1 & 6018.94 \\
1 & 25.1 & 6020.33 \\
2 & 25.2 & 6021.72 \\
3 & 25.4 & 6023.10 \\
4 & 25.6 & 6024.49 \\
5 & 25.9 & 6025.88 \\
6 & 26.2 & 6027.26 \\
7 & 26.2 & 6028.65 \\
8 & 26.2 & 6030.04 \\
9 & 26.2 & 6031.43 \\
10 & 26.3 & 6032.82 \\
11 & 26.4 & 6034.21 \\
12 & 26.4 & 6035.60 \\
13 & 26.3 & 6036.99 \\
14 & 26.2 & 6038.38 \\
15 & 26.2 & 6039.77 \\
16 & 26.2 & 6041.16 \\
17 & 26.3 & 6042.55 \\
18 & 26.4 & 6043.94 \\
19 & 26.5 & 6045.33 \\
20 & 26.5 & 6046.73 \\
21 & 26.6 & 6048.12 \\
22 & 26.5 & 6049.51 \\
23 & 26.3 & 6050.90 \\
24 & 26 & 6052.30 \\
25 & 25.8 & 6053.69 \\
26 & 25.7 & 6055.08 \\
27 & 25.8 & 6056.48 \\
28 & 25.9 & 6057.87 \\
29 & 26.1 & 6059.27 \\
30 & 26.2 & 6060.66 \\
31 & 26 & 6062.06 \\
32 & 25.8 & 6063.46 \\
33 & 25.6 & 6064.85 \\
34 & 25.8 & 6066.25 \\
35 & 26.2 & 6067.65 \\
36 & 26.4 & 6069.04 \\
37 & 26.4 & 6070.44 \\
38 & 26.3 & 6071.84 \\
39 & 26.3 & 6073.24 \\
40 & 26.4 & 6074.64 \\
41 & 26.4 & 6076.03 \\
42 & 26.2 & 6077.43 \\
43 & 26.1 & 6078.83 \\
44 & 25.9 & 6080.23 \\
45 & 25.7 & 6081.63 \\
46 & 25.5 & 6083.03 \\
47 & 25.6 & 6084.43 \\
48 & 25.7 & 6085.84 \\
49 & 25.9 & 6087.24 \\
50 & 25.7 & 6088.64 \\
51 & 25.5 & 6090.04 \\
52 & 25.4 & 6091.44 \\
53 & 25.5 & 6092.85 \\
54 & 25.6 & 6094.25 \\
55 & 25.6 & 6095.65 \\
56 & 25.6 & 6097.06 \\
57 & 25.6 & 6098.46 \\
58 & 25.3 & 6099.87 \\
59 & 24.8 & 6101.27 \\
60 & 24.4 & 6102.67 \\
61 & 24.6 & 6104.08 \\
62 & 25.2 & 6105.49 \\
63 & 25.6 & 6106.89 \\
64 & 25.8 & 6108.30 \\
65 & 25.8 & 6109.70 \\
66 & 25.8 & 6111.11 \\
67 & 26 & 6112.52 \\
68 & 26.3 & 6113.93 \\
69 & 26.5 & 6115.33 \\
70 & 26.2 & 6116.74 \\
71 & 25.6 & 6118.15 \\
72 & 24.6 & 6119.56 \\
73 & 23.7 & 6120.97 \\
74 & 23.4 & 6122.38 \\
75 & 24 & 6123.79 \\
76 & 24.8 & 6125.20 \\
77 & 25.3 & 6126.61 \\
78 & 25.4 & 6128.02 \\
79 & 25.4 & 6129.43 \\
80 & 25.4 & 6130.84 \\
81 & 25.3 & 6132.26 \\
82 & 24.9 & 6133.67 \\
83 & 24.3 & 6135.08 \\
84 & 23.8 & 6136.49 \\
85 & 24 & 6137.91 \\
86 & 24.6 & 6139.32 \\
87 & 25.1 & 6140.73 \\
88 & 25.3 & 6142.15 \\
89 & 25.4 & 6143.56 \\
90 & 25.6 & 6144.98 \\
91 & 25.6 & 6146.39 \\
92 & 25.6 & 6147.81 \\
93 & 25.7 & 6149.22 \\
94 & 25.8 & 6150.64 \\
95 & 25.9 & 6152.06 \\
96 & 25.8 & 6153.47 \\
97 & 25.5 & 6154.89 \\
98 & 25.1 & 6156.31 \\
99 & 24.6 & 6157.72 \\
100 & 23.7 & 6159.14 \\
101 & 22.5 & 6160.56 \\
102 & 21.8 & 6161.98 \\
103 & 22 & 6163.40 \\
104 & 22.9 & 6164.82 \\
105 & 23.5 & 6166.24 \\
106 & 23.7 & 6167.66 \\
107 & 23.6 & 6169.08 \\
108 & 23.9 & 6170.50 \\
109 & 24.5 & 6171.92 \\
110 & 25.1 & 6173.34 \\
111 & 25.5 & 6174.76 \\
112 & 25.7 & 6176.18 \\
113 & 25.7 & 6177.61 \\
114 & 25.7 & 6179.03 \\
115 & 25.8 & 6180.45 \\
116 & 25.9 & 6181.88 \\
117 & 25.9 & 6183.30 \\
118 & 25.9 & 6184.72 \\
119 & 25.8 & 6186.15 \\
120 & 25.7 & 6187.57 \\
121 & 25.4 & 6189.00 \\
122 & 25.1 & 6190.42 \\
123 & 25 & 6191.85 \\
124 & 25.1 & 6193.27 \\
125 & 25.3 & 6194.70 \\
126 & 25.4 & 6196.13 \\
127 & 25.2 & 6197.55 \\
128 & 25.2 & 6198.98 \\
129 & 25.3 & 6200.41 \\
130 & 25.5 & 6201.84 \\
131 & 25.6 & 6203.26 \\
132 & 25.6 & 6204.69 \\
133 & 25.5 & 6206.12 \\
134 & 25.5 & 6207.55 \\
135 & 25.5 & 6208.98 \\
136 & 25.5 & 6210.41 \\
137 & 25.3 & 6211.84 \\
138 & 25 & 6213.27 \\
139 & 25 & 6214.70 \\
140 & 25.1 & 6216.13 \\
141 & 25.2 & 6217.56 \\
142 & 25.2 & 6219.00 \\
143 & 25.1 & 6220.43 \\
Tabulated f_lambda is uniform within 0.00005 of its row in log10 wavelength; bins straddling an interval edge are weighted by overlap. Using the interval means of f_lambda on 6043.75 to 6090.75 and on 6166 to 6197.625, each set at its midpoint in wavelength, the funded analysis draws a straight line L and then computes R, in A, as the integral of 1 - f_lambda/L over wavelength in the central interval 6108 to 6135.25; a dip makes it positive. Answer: 0.4 A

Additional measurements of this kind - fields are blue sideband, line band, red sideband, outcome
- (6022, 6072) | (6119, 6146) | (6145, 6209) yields 0.7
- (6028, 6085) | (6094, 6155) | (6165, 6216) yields 1.0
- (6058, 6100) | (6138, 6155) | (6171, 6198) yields 0.1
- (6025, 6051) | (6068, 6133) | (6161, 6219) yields 0.6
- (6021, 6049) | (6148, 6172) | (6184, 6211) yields 1.3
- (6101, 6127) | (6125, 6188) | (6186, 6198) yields 1.0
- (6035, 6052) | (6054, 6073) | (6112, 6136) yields 0.0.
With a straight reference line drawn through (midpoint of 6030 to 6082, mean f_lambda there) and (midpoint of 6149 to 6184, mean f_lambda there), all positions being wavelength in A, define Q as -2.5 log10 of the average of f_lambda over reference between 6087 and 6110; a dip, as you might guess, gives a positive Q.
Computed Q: 0.01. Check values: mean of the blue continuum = 26.2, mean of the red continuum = 24.6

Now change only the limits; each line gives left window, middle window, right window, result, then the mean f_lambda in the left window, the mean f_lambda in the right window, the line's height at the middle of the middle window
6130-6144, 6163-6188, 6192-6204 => 0.012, 24.8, 25.3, 25.1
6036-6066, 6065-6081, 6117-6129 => -0.021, 26.1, 24.7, 25.7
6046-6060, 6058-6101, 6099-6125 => -0.007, 26.1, 25.2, 25.7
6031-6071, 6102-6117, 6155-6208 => -0.003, 26.2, 24.8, 25.6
